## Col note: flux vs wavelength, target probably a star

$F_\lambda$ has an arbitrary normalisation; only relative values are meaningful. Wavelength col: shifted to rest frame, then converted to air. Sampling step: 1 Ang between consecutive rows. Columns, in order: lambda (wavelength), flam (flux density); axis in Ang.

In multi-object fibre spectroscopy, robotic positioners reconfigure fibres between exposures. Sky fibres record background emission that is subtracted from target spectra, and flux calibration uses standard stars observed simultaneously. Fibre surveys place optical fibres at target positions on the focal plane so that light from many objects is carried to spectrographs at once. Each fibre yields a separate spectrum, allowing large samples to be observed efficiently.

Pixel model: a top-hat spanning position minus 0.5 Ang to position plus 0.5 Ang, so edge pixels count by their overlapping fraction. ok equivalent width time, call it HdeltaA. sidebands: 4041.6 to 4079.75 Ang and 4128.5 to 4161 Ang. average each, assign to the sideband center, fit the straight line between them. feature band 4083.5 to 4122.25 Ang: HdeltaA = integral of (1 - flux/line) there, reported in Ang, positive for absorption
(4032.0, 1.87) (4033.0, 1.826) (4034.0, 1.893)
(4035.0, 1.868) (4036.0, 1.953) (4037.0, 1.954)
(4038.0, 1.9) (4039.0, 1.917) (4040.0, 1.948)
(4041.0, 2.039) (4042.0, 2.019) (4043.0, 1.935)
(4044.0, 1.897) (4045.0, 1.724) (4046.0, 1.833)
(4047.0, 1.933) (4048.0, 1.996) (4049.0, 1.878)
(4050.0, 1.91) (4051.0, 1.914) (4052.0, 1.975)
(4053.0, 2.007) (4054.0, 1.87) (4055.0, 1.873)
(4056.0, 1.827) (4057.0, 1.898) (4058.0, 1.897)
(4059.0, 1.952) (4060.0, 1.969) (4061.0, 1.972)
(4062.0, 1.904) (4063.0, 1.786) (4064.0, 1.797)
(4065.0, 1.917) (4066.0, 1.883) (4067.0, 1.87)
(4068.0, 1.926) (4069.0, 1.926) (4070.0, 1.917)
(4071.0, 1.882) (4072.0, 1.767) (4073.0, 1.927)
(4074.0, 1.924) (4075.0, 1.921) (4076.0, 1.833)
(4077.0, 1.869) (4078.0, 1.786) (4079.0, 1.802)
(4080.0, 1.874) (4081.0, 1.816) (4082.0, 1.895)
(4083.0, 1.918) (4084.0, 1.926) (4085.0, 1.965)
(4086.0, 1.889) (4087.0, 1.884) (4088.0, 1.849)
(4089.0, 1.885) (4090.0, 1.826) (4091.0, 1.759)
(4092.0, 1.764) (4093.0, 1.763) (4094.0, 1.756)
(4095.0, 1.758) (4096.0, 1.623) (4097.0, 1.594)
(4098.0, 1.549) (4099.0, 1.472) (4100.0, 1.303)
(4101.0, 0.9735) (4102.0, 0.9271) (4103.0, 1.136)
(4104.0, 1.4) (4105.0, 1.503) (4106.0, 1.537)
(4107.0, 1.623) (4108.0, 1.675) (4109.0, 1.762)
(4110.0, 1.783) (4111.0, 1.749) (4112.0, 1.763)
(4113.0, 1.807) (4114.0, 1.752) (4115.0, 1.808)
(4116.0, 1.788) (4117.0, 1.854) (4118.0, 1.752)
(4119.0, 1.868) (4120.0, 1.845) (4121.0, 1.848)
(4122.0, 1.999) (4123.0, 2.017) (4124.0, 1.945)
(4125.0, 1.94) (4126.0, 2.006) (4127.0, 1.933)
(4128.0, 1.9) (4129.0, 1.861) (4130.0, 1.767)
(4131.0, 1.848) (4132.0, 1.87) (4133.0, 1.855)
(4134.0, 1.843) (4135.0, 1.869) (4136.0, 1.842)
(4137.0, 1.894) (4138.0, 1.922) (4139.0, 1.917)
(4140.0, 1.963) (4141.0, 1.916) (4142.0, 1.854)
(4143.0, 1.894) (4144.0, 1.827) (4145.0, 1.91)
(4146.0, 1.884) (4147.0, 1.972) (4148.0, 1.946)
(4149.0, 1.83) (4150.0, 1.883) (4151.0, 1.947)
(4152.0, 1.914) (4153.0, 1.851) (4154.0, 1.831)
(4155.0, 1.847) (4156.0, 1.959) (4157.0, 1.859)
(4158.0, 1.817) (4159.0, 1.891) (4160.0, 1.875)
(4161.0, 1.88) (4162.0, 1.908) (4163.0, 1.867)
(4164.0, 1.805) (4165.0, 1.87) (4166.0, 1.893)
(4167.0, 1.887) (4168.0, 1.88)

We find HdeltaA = 4.2 Ang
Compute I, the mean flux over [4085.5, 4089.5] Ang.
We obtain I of 1.88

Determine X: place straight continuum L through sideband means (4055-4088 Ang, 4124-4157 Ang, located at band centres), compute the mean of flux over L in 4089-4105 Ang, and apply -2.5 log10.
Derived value 0.236 mag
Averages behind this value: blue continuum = 1.88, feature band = 1.52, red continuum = 1.89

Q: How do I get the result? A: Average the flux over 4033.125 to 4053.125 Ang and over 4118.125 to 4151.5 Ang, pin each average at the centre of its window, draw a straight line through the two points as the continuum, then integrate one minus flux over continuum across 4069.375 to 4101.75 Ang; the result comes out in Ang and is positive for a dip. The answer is 2.45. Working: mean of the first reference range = 1.92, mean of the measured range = 1.77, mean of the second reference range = 1.9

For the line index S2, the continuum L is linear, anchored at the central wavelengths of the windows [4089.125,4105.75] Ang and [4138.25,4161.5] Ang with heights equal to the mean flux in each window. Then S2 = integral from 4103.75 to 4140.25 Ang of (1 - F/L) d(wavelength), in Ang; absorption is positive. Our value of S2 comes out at -2.79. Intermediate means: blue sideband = 1.52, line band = 1.82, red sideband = 1.89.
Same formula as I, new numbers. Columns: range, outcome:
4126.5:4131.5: 1.86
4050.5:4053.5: 1.97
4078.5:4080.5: 1.84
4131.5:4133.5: 1.86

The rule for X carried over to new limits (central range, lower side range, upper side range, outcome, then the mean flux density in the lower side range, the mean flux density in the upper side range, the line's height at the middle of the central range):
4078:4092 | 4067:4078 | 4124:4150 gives 0.01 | 1.88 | 1.89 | 1.89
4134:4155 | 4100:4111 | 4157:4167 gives -0.09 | 1.44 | 1.87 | 1.74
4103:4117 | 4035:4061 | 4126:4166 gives 0.13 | 1.92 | 1.88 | 1.9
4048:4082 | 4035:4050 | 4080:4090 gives 0.01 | 1.92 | 1.89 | 1.9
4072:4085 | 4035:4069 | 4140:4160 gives 0.02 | 1.91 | 1.89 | 1.9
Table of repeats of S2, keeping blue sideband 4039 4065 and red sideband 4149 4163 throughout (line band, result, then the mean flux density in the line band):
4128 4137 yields 0.2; 1.85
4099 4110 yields 2.8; 1.41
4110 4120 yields 0.5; 1.8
